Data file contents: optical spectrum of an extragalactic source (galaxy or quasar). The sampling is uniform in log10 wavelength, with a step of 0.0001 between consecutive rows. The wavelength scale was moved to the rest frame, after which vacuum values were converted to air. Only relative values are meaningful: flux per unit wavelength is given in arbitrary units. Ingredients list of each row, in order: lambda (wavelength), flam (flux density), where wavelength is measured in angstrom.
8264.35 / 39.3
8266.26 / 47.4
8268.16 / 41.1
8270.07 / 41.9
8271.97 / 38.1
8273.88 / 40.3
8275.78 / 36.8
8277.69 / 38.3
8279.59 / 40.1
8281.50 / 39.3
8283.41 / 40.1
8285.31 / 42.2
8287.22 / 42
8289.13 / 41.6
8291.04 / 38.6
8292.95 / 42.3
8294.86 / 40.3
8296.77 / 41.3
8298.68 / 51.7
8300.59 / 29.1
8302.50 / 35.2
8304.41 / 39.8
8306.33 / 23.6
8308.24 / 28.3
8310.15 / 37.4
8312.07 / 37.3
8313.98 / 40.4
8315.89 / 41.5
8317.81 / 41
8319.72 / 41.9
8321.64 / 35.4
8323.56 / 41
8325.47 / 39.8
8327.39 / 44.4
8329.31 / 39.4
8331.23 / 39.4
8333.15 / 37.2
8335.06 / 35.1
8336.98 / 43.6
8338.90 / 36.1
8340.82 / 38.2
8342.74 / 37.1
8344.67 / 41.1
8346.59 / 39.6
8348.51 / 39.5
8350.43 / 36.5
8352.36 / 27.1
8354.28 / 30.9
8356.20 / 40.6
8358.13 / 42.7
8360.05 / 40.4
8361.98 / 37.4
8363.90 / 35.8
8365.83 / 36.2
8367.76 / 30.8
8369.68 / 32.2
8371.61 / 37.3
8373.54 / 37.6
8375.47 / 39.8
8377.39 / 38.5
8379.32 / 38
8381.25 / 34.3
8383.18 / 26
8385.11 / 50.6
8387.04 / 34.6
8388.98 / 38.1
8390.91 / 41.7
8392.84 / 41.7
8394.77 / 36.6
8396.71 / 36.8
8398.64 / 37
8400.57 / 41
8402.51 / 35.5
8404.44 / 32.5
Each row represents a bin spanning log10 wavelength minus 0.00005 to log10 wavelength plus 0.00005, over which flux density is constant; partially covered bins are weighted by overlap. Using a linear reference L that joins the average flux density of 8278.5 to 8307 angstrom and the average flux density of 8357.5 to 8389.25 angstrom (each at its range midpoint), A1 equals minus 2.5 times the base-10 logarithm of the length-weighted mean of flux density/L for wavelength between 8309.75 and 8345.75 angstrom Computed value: -0.03 mag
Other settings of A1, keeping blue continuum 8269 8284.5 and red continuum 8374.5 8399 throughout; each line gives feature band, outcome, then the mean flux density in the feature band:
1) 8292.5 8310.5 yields 0.068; 36.7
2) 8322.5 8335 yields -0.029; 39.8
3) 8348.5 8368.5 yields 0.067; 36.1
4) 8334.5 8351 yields -0.003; 38.7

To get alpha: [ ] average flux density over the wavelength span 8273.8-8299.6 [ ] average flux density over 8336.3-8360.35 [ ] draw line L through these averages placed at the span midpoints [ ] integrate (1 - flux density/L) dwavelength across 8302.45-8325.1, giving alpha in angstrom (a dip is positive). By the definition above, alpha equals 1.5 angstrom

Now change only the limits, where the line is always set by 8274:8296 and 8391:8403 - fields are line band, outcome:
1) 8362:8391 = 1.6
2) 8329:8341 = 0.3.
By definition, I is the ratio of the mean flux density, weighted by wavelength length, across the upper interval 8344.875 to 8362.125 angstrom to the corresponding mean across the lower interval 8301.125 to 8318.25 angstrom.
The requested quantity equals 1.0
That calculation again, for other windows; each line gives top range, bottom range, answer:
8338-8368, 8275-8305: 0.93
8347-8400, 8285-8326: 0.96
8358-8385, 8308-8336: 0.94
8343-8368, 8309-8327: 0.93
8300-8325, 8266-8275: 0.88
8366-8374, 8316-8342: 0.87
